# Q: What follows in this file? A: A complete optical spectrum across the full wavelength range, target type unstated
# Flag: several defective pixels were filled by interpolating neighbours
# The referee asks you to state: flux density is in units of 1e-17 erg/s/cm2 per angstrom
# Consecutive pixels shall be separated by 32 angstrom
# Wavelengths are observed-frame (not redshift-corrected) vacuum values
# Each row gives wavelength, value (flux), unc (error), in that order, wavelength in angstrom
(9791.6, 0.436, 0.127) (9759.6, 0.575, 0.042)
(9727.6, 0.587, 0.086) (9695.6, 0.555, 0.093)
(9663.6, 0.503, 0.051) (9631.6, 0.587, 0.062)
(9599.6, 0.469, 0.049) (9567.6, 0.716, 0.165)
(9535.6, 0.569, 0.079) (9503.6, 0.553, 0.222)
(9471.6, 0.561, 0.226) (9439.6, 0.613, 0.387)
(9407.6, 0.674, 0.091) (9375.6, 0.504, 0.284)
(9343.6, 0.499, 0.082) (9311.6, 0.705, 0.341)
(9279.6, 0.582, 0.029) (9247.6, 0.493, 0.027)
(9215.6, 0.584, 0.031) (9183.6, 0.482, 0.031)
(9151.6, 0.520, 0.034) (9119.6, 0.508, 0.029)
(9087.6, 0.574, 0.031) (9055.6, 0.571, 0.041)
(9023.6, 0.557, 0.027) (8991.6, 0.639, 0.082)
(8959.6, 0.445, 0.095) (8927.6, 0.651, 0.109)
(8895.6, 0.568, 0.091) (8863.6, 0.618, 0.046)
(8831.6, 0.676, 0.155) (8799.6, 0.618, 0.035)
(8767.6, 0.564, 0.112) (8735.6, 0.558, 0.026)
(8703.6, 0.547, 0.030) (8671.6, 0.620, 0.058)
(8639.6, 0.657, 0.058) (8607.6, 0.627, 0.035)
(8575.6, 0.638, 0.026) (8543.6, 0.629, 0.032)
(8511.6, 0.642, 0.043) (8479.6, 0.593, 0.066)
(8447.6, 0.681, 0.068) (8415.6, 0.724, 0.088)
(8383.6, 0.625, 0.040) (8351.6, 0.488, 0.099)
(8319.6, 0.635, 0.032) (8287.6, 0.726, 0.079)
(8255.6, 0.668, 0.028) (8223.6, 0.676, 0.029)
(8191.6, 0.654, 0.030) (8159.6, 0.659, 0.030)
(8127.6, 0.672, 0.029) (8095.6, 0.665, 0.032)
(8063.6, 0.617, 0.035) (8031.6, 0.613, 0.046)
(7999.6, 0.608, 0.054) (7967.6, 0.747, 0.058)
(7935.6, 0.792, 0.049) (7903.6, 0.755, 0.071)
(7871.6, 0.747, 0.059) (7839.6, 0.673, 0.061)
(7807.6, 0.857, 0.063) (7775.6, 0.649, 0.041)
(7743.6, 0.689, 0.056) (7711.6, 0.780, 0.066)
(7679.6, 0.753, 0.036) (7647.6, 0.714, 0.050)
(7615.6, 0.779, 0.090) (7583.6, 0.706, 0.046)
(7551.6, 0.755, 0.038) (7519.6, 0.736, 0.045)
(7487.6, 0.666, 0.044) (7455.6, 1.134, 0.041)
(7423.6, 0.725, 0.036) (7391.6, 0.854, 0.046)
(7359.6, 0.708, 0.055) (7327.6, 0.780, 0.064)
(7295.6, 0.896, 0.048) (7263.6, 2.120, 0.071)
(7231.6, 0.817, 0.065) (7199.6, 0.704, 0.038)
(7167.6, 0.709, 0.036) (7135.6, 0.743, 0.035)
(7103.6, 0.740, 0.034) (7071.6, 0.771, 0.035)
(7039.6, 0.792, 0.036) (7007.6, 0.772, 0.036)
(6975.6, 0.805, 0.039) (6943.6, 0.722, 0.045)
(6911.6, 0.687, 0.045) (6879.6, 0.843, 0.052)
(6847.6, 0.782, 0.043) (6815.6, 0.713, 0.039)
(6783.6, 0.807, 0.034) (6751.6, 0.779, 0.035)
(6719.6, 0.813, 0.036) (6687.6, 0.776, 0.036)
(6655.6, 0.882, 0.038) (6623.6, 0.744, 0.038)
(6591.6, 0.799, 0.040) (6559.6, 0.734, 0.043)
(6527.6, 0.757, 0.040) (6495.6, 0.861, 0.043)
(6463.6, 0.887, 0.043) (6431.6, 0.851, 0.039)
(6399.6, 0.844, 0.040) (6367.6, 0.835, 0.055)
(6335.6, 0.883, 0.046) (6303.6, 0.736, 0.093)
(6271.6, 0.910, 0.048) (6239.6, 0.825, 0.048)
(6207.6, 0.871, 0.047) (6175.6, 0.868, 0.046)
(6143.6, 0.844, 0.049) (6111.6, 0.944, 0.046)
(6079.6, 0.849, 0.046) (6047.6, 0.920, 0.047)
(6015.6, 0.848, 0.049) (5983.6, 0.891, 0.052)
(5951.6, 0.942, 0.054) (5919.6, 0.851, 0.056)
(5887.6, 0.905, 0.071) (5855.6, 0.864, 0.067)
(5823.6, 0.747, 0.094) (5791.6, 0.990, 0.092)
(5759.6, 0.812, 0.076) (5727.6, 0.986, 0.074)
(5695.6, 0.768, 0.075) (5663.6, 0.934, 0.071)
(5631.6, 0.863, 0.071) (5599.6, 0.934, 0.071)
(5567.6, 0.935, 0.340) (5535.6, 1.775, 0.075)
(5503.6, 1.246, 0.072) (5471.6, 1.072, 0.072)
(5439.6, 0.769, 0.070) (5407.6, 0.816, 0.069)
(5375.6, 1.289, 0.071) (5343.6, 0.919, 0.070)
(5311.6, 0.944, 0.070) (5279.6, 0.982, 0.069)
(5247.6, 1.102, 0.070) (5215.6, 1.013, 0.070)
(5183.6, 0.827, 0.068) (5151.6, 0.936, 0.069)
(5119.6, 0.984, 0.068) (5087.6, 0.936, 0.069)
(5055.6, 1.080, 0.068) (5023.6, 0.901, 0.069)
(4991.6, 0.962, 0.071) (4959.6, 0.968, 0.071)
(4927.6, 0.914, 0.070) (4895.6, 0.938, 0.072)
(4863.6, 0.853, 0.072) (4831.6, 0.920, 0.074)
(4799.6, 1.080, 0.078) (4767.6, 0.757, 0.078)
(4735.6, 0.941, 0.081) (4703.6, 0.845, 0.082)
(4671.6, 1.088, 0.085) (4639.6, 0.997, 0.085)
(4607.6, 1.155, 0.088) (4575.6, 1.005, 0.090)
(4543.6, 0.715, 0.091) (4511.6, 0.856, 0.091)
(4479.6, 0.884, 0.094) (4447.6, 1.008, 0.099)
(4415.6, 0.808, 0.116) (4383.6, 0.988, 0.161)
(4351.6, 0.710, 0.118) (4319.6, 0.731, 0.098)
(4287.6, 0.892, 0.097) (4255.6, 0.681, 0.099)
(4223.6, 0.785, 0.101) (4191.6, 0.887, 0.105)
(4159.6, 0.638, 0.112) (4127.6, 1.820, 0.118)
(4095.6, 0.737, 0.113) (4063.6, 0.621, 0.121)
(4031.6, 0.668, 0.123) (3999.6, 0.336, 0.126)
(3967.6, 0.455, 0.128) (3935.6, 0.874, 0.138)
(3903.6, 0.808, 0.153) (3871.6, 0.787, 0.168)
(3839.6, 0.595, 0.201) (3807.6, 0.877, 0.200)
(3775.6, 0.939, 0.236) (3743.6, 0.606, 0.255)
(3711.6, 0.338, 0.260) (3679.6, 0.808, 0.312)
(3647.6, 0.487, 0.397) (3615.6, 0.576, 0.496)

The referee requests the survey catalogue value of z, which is 0.11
